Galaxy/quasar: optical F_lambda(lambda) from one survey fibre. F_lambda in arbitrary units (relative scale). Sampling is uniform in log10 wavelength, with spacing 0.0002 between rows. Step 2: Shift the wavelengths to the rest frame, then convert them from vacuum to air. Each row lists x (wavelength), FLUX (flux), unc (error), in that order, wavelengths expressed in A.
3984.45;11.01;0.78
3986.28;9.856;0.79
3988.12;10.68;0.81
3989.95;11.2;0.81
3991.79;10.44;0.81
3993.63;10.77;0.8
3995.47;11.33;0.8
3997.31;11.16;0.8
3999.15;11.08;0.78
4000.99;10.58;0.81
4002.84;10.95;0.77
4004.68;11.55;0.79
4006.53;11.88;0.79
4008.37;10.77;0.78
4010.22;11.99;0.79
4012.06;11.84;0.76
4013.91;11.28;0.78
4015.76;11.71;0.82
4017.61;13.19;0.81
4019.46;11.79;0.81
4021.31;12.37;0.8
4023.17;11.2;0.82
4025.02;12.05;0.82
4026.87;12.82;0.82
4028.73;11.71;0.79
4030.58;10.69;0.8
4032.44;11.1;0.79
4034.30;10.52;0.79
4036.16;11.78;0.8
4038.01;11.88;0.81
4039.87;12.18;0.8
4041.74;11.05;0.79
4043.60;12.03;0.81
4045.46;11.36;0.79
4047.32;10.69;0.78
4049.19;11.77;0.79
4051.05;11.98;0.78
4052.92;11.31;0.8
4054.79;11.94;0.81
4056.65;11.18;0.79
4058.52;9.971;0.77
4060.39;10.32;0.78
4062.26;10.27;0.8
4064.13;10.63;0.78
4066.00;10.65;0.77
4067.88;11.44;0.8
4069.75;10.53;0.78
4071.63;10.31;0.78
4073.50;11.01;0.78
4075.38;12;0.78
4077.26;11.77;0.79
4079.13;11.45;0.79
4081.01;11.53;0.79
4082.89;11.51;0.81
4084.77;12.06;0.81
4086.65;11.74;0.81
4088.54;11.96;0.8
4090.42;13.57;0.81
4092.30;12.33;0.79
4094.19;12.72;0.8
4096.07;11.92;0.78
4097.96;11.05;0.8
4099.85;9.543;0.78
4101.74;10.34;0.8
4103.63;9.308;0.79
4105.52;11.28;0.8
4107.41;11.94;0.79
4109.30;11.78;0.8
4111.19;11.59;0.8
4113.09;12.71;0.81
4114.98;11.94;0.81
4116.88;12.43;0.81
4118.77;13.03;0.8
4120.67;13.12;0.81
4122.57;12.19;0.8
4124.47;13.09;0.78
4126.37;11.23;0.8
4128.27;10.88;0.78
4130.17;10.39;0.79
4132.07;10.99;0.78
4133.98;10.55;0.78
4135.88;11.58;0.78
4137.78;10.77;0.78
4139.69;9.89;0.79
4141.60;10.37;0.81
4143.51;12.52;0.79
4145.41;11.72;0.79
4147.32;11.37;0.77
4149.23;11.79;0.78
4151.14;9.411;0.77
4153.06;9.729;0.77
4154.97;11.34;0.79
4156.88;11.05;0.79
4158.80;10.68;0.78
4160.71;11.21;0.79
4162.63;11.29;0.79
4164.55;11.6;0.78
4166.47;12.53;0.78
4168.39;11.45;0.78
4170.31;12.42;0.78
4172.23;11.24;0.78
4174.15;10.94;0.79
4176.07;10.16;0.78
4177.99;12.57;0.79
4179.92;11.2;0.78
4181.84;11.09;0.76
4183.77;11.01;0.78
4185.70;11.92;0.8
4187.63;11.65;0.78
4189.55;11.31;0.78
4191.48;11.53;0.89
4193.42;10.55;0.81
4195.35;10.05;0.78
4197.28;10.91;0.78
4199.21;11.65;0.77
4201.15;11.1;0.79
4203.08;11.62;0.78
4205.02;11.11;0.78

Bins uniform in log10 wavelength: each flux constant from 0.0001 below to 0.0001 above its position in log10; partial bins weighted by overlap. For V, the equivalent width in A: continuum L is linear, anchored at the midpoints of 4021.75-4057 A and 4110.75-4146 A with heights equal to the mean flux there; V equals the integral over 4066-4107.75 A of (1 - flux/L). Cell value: 0.7 A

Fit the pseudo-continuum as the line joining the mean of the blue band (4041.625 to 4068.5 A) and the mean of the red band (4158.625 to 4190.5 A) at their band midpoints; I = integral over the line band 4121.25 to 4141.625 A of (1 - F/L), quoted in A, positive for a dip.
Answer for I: 0.3 A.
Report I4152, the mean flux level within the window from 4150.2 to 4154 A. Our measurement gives 9.55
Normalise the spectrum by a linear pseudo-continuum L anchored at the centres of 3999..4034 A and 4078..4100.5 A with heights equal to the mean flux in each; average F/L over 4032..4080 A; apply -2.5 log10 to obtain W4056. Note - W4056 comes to 0.05 mag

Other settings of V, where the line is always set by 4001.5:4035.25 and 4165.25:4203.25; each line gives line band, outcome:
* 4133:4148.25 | 0.43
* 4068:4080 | 0.34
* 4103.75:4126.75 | -1.32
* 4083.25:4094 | -0.76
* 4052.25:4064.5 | 0.80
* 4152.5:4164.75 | 0.43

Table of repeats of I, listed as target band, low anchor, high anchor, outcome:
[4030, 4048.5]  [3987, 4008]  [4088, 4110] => -0.22 A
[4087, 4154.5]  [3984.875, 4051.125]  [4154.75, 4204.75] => -0.66 A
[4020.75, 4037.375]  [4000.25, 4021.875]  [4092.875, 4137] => 0.10 A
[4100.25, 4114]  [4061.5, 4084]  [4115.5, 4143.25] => 0.17 A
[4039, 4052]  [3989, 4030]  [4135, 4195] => -0.14 A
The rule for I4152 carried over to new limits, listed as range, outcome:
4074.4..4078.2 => 11.9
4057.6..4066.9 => 10.4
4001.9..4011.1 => 11.4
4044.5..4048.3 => 11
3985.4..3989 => 10.3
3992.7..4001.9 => 11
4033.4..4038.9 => 11.4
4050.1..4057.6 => 11.6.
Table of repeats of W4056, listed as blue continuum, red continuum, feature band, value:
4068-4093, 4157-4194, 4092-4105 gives 0.06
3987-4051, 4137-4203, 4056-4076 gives 0.06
